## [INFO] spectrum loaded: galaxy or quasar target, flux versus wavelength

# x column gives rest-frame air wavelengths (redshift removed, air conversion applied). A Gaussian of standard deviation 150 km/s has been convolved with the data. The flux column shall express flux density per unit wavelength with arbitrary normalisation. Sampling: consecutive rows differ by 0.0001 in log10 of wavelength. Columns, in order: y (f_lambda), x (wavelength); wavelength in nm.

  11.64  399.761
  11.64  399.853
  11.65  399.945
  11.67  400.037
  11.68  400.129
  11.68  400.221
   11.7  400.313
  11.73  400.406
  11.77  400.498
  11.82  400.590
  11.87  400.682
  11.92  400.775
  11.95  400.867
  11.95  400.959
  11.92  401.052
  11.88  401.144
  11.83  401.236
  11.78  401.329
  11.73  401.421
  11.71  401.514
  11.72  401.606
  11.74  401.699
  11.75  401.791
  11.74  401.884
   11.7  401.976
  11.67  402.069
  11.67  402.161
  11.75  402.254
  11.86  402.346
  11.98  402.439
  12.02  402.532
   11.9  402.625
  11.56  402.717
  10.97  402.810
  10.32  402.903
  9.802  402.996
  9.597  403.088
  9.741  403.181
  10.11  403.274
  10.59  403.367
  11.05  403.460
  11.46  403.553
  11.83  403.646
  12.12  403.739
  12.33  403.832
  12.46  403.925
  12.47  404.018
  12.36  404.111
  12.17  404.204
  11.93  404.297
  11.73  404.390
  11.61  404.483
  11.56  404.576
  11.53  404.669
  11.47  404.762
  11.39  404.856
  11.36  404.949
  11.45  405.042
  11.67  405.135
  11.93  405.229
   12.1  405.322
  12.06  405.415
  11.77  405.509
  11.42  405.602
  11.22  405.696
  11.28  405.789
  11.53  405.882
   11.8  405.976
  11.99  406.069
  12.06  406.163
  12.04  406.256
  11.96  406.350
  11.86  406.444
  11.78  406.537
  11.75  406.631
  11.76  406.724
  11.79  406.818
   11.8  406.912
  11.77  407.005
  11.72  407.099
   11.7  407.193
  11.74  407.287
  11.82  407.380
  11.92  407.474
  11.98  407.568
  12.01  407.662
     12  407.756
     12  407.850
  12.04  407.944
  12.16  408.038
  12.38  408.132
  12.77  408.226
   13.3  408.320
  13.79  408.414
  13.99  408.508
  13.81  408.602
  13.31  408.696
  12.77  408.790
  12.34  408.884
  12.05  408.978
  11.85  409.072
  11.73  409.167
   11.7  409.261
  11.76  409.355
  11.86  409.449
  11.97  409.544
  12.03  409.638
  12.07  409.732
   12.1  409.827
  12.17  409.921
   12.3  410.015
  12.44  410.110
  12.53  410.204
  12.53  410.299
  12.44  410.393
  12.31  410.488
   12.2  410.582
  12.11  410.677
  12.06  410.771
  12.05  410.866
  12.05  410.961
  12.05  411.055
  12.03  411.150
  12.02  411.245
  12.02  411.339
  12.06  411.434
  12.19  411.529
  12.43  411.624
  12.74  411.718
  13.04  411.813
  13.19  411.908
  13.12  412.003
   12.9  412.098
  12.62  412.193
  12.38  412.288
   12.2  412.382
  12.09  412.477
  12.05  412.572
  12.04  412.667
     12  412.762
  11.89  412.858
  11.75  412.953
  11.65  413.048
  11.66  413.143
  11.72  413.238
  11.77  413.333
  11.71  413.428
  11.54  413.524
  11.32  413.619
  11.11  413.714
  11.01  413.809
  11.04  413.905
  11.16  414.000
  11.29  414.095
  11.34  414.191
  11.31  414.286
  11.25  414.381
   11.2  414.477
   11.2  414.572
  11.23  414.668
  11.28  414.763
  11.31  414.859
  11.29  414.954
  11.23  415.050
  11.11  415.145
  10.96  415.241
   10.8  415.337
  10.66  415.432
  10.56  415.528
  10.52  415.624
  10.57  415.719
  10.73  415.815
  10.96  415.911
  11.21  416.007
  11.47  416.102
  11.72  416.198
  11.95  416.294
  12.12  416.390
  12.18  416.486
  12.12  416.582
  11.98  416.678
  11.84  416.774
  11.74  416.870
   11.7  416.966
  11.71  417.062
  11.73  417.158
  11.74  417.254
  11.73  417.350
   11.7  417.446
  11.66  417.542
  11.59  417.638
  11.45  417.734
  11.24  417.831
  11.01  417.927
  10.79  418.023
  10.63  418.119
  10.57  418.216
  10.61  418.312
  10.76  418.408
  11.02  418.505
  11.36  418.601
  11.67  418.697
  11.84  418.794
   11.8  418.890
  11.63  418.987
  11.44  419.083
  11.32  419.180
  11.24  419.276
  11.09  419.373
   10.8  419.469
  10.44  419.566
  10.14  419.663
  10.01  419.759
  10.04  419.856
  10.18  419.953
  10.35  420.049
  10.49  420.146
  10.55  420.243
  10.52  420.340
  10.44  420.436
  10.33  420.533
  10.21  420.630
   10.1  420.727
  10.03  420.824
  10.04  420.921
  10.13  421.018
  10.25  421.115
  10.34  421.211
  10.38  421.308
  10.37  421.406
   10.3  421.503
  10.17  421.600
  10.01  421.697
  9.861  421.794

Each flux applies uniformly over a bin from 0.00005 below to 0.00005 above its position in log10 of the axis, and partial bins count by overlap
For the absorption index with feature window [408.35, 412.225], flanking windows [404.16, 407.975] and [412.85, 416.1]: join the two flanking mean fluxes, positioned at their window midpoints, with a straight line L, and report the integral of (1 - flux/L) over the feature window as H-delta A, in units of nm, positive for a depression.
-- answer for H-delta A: -0.31 nm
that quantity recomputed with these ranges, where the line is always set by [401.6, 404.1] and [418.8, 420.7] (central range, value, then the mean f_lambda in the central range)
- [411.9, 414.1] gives -0.177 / 11.9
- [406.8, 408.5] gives -0.150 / 12.2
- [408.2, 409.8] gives -0.197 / 12.5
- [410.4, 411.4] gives -0.093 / 12.1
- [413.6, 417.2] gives -0.142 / 11.3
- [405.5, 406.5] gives -0.039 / 11.7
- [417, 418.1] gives -0.068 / 11.5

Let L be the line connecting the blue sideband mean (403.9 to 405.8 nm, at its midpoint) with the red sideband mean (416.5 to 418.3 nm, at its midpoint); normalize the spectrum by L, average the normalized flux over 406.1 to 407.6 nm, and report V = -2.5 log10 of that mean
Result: -0.01 mag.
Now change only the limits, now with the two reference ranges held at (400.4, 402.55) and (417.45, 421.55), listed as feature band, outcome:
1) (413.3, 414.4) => -0.02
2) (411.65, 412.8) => -0.13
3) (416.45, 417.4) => -0.09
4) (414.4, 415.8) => 0.00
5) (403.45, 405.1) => -0.02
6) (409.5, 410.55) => -0.09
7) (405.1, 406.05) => -0.01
